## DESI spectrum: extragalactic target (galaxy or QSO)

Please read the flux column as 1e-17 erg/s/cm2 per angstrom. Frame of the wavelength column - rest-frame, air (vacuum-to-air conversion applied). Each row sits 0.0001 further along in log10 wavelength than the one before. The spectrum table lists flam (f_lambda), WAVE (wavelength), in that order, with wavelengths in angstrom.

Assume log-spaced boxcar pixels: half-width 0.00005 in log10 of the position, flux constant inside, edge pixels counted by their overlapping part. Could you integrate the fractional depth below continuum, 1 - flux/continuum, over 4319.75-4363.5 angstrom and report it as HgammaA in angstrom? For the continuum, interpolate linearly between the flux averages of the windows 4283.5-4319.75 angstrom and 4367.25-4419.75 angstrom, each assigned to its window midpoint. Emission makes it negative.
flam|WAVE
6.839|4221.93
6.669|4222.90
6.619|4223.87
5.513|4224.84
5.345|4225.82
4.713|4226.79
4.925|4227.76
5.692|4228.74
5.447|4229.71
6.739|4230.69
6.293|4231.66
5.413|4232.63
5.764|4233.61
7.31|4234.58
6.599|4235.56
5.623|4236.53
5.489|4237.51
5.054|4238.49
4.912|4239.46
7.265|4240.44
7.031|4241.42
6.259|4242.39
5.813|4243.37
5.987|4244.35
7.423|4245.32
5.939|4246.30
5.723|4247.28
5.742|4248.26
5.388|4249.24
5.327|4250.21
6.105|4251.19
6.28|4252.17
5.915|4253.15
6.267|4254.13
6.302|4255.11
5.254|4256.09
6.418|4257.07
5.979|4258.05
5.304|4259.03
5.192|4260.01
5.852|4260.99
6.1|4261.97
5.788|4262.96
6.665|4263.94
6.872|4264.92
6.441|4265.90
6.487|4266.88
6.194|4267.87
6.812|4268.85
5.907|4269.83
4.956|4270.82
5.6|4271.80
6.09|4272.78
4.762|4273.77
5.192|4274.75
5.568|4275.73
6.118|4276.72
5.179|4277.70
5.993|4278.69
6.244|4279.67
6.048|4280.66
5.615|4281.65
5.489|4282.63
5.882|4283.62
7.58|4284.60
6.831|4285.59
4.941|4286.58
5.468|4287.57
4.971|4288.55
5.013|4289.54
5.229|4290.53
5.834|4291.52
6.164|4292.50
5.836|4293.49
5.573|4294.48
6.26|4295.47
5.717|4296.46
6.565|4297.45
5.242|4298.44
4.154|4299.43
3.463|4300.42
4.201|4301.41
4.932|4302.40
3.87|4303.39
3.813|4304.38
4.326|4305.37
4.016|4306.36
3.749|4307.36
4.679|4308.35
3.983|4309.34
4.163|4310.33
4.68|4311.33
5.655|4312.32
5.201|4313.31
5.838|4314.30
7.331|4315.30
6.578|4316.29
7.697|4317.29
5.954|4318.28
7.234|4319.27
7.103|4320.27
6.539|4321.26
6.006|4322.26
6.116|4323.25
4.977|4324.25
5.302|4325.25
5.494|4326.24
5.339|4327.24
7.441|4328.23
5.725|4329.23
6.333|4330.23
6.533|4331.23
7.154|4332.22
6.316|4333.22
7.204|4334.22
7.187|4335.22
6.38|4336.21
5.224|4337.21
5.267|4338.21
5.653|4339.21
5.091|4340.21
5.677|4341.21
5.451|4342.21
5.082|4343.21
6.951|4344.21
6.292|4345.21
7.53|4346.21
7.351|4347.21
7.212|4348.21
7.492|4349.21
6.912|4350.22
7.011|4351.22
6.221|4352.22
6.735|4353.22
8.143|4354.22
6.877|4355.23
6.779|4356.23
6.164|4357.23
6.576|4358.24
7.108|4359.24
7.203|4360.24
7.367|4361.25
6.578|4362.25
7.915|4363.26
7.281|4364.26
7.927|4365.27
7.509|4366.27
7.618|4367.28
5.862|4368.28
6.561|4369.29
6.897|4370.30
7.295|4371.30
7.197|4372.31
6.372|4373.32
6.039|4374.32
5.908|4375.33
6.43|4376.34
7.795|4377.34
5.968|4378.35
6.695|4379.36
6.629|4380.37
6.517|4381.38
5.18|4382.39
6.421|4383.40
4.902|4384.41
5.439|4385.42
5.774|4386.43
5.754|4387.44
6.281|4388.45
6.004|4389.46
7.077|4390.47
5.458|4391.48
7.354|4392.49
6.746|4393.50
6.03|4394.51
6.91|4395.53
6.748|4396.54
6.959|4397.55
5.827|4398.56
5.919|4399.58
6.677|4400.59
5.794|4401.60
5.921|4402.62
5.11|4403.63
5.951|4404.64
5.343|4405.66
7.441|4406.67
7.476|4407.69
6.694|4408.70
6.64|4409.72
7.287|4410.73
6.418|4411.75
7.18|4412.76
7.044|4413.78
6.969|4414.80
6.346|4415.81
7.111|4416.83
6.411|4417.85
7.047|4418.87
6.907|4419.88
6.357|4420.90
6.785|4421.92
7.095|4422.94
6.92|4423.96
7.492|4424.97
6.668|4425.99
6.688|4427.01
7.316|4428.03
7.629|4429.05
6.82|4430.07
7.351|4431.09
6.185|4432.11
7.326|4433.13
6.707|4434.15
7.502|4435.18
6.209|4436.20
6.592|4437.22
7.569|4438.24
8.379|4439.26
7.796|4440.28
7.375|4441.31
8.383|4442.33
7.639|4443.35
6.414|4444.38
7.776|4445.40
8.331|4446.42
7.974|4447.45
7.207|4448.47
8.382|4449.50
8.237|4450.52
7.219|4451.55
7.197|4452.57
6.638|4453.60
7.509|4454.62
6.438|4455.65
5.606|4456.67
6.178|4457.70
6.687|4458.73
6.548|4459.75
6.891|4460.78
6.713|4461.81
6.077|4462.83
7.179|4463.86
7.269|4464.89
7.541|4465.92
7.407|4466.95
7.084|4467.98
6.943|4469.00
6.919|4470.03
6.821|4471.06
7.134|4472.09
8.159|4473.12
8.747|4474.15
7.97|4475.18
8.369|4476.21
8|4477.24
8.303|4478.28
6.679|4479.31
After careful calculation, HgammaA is -4.74 angstrom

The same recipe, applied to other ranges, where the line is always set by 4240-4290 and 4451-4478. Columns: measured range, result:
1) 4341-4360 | -0.8 angstrom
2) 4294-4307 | 2.9 angstrom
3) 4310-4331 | 0.8 angstrom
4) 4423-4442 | -0.6 angstrom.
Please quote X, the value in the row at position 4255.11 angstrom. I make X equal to 6.302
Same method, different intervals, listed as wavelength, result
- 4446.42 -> 8.331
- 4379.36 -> 6.695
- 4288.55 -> 4.971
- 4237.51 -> 5.489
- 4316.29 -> 6.578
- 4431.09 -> 7.351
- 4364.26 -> 7.281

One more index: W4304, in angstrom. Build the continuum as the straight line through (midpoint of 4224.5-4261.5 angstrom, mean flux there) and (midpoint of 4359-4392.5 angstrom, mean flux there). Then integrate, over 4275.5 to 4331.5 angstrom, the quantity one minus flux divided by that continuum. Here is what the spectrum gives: 5.70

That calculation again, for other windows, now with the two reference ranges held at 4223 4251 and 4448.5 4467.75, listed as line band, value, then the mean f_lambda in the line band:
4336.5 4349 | 0.64 angstrom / 6.1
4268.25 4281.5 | 0.81 angstrom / 5.73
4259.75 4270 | -0.32 angstrom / 6.24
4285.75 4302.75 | 2.45 angstrom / 5.3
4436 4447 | -1.00 angstrom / 7.54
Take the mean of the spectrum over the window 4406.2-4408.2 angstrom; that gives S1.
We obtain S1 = 7.46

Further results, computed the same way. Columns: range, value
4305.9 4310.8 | 4.12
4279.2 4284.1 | 5.85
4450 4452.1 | 7.74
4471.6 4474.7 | 8.02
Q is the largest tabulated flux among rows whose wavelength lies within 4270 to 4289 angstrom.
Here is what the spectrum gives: 7.58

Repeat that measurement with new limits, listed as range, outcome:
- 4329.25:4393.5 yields 8.143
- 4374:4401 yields 7.795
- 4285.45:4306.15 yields 6.831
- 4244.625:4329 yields 7.697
